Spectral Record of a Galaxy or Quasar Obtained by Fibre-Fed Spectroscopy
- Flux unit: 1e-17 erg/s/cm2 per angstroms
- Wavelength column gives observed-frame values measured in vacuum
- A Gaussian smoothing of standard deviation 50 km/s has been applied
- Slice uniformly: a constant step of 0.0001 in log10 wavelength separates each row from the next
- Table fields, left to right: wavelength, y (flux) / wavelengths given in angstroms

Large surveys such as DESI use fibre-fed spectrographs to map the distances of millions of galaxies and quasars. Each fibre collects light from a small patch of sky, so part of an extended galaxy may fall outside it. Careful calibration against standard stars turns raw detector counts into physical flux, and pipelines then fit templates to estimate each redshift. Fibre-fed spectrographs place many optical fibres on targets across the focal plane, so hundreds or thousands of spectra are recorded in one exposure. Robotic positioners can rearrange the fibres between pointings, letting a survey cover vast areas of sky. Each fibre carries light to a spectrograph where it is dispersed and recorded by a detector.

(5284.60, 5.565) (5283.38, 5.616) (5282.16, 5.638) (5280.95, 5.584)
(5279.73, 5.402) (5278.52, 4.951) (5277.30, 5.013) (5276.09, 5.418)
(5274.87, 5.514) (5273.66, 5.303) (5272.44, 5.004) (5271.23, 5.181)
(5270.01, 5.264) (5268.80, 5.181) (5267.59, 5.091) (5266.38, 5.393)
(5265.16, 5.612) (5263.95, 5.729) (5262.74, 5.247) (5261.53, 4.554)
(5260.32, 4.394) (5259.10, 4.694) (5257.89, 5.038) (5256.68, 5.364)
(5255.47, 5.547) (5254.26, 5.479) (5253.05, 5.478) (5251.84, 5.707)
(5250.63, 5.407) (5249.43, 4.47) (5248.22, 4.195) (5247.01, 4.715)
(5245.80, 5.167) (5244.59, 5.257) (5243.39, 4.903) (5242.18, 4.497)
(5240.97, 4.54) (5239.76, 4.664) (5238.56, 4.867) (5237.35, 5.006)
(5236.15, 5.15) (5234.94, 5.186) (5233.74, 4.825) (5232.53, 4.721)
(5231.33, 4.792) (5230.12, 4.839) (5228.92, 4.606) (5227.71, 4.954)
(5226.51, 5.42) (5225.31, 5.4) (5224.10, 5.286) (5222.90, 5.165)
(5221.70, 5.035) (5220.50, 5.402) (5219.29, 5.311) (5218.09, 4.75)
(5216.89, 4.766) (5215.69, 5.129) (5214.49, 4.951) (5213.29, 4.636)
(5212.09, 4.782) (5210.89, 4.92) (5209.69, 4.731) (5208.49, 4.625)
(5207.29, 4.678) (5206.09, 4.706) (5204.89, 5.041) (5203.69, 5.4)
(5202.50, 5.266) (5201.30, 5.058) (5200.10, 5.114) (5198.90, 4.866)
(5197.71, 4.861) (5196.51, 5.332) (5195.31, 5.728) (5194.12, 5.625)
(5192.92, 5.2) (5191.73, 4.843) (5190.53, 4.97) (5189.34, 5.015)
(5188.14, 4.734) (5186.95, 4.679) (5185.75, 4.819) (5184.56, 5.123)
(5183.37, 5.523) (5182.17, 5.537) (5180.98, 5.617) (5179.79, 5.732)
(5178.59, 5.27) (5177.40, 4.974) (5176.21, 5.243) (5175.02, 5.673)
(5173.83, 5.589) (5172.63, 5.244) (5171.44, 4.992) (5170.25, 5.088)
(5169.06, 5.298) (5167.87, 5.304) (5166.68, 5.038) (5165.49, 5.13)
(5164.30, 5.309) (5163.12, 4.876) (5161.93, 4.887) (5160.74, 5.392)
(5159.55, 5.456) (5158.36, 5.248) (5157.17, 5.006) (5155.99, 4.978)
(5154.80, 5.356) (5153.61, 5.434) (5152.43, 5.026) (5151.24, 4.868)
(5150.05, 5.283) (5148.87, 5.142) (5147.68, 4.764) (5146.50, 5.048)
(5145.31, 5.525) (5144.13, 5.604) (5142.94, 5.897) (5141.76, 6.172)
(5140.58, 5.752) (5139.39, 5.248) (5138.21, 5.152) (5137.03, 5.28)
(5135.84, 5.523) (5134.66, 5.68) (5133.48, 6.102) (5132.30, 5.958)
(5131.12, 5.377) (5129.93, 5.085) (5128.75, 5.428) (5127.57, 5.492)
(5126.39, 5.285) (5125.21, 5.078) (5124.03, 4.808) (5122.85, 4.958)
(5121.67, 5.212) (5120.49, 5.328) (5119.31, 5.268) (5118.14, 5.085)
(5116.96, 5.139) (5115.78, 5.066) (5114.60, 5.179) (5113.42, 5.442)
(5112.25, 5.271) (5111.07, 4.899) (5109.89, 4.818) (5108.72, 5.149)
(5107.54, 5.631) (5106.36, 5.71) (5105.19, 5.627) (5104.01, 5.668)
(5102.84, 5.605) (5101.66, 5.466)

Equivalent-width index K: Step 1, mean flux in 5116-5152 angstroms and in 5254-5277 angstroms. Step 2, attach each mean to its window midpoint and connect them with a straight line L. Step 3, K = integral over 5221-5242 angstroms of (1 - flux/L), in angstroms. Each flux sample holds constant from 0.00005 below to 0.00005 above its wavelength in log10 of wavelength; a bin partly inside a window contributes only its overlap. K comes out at 1.1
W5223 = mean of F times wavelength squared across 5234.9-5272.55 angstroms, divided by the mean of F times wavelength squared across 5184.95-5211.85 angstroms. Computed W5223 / 1.03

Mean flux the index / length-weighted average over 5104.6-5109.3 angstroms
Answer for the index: 5.52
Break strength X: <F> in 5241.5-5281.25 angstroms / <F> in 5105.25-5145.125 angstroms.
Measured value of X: 0.96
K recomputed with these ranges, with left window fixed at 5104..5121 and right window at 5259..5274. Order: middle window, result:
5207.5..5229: 0.8 angstroms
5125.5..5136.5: -0.6 angstroms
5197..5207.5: 0.4 angstroms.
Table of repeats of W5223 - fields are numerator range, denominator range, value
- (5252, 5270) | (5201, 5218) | 1.09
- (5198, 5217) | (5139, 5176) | 0.95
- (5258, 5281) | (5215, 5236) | 1.04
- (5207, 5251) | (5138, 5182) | 0.95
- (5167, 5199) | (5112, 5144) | 0.99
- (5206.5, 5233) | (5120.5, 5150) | 0.95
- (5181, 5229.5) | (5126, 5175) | 0.97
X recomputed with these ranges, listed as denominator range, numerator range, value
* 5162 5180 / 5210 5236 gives 0.95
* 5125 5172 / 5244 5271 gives 0.97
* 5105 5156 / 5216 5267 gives 0.95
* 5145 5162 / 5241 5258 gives 0.98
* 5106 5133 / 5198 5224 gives 0.95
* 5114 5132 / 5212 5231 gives 0.97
